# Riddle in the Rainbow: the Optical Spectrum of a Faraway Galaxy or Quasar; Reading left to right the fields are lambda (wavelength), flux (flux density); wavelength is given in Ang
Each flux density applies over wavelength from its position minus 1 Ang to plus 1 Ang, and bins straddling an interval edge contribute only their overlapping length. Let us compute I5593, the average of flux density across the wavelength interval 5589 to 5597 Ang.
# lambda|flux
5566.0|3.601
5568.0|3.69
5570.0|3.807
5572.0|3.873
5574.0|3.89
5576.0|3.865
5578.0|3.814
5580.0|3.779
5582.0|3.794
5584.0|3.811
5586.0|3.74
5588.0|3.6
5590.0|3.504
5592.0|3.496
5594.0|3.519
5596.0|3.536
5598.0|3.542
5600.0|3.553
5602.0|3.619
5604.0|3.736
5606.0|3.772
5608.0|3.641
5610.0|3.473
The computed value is 3.51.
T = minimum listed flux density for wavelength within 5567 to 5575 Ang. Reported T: 3.69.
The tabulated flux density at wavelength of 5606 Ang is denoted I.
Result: 3.772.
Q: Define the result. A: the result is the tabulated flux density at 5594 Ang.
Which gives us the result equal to 3.519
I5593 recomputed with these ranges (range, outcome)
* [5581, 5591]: 3.69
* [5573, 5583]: 3.83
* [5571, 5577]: 3.88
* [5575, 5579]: 3.84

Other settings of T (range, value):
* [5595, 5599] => 3.536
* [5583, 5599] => 3.496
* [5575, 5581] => 3.779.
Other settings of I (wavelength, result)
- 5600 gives 3.553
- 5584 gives 3.811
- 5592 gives 3.496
